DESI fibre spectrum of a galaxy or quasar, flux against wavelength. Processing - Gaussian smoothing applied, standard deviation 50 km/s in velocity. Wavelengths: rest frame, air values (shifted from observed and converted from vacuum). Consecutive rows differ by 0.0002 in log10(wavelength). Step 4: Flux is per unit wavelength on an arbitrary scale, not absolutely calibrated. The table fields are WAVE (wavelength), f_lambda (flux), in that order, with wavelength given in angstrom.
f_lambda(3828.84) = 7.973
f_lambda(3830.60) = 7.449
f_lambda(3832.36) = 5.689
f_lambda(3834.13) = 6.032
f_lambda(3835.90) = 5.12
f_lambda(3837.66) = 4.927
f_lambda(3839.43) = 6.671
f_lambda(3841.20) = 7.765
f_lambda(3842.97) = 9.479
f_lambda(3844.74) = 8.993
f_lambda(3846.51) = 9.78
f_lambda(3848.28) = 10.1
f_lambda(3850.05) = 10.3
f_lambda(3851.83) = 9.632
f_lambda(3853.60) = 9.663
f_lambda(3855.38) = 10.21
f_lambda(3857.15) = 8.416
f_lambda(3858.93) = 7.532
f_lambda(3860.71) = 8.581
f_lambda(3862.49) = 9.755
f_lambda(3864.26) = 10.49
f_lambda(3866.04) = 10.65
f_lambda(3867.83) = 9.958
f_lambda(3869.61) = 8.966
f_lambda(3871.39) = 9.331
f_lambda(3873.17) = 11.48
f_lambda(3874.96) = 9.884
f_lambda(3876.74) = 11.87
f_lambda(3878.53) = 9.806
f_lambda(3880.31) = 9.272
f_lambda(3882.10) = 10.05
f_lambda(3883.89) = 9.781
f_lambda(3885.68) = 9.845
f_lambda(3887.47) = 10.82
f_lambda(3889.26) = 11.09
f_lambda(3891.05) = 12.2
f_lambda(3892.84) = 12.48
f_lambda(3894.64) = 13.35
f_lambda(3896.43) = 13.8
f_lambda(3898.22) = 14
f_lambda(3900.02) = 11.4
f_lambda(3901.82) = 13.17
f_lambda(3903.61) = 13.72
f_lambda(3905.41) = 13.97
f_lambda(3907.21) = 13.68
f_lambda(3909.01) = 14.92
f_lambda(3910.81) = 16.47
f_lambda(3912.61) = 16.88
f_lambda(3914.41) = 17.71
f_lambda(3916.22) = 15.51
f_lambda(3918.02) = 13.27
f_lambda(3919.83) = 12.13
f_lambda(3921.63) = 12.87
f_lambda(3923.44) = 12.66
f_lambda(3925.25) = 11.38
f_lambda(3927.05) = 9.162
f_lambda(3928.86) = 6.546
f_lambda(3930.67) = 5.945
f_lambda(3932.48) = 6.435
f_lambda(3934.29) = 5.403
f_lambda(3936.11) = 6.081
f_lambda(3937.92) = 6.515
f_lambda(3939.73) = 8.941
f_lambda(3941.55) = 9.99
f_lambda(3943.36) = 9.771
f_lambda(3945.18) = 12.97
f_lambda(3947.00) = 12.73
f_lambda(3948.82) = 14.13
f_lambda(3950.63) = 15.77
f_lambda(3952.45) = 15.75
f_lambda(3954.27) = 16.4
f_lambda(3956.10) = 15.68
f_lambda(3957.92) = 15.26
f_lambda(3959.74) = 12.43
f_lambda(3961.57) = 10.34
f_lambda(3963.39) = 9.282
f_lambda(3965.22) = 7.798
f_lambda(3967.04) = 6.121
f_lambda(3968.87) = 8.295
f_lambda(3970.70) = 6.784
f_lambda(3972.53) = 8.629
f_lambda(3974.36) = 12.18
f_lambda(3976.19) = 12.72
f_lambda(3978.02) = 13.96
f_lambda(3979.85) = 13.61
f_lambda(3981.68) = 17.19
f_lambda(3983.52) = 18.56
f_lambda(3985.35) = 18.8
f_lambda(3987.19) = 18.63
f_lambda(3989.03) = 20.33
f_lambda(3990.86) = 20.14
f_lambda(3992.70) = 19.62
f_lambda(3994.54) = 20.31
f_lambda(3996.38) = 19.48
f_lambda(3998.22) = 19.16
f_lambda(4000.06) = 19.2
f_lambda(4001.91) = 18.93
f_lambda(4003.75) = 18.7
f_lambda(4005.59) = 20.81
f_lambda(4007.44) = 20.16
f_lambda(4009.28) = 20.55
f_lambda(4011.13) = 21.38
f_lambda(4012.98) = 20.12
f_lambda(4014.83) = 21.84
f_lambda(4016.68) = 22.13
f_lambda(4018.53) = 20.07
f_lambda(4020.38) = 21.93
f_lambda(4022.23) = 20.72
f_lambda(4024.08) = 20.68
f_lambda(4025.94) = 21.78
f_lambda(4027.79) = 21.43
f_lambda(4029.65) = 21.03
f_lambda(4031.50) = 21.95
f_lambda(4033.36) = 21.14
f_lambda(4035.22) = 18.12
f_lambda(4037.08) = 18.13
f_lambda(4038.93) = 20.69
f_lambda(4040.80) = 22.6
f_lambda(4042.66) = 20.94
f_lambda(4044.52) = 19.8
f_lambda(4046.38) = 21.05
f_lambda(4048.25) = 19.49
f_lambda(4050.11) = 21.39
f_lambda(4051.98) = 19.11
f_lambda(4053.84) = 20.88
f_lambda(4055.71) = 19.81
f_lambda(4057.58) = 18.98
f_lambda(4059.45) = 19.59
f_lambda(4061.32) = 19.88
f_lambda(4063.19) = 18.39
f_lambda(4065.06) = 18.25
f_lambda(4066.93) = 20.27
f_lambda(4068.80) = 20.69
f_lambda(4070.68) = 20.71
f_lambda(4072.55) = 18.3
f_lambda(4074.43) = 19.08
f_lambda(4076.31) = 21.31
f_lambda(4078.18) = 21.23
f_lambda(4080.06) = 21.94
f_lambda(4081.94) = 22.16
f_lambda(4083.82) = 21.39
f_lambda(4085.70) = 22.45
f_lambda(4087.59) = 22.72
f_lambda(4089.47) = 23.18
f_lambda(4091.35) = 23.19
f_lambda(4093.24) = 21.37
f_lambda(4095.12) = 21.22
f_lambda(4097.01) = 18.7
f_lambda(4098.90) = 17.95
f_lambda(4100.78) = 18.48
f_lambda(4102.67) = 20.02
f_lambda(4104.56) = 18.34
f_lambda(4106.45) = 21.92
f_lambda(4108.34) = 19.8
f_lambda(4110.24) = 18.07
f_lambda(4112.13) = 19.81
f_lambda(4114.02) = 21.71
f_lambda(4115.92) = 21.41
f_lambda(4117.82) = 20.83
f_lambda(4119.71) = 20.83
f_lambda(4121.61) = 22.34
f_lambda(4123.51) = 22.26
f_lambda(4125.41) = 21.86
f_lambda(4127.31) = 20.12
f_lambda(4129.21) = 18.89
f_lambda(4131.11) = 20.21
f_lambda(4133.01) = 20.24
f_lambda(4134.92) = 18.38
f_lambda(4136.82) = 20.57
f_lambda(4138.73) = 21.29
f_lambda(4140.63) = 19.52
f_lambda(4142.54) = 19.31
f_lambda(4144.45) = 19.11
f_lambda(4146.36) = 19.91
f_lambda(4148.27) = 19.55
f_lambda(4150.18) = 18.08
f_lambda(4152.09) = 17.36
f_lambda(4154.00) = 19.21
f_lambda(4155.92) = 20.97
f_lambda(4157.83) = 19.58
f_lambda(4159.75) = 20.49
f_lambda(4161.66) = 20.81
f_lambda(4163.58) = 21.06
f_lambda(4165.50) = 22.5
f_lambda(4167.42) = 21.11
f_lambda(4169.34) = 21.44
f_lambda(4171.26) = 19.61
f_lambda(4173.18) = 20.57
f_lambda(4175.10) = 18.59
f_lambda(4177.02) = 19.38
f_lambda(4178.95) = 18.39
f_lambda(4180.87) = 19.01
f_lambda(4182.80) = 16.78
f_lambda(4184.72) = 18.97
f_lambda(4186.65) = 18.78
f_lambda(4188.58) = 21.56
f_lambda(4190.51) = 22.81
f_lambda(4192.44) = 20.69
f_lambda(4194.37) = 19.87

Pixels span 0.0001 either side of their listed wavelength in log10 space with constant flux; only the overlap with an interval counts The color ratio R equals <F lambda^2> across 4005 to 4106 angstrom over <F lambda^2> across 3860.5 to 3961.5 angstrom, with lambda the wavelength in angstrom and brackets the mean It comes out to 1.89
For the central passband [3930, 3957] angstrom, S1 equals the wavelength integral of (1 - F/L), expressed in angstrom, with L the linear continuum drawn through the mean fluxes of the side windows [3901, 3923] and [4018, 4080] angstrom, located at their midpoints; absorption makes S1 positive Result 8.6 angstrom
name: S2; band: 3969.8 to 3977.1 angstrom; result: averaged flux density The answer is 10.1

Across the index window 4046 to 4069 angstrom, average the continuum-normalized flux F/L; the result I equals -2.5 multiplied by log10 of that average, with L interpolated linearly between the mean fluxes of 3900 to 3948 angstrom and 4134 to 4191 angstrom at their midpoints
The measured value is -0.22 mag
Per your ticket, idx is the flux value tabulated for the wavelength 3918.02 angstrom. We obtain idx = 13.27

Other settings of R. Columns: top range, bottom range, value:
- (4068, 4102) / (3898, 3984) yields 1.88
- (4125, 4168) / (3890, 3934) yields 1.79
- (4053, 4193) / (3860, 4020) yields 1.64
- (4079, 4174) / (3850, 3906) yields 2.15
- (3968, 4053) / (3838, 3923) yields 1.78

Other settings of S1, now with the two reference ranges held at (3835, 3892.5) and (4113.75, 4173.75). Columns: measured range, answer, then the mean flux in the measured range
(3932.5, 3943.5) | 4.3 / 7.54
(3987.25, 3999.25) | -4.3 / 19.8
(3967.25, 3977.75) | 3.0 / 9.74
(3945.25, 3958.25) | -2.1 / 15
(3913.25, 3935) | 1.6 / 10.9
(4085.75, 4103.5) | -2.4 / 20.8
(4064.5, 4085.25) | -3.4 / 20.6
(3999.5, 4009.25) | -3.1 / 19.7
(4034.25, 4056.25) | -4.9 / 20.2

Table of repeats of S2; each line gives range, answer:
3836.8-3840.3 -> 5.8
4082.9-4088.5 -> 22.2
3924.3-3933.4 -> 7.92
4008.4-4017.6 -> 21.2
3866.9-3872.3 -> 9.43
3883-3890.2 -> 10.4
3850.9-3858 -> 9.49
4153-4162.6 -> 20.2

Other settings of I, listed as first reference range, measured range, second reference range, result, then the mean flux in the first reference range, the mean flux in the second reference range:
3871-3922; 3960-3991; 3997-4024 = 0.368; 12.6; 20.4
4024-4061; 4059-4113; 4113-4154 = -0.004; 20.4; 20.2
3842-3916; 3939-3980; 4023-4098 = 0.299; 11.3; 20.6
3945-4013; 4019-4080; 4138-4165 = -0.176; 15.6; 19.8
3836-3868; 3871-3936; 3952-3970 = -0.152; 8.94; 11.6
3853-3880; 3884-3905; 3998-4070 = -0.068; 9.76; 20.3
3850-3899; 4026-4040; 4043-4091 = -0.096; 10.5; 20.5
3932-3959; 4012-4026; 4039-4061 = -0.190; 11.5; 20.3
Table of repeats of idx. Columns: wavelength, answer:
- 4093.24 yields 21.37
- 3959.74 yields 12.43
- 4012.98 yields 20.12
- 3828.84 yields 7.973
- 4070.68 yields 20.71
